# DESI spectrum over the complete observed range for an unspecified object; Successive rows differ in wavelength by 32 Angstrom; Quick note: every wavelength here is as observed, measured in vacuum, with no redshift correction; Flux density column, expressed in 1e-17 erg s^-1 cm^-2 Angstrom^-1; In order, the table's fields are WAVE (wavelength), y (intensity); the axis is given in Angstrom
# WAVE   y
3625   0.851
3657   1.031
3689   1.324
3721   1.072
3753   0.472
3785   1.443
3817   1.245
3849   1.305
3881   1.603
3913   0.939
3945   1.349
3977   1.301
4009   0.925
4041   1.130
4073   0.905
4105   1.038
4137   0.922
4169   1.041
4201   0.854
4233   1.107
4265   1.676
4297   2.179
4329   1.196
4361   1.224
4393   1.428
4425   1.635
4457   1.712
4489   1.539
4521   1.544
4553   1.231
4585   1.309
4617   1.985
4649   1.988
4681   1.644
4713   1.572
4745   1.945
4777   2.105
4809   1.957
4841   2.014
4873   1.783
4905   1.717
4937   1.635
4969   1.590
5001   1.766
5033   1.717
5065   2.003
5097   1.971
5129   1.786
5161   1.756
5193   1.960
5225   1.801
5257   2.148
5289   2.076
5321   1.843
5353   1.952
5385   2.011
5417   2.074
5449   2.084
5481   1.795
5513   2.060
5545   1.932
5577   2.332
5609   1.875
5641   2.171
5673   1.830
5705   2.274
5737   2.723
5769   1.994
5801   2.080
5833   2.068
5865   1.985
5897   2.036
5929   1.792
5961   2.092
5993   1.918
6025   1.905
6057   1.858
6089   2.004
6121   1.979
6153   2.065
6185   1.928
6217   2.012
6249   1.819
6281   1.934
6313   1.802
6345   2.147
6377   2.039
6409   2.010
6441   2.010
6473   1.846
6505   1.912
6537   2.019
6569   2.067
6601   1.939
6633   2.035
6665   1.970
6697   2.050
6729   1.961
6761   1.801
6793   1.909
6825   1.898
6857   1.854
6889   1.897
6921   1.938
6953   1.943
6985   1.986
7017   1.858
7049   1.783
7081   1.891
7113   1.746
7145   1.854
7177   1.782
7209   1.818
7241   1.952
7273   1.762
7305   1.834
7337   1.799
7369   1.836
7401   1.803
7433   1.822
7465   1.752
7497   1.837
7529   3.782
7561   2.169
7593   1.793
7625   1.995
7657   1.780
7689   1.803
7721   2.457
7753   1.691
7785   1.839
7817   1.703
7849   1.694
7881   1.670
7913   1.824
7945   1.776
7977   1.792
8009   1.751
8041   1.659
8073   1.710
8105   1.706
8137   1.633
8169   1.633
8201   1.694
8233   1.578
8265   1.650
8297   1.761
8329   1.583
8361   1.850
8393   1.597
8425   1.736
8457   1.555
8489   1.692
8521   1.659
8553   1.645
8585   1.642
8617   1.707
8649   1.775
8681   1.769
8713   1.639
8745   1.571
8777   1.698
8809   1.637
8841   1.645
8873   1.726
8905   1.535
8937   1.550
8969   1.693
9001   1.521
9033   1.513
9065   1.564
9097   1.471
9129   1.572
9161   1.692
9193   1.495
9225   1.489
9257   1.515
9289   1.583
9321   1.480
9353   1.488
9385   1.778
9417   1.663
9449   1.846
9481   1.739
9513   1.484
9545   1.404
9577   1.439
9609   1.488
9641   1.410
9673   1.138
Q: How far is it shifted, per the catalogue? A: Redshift 0.15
